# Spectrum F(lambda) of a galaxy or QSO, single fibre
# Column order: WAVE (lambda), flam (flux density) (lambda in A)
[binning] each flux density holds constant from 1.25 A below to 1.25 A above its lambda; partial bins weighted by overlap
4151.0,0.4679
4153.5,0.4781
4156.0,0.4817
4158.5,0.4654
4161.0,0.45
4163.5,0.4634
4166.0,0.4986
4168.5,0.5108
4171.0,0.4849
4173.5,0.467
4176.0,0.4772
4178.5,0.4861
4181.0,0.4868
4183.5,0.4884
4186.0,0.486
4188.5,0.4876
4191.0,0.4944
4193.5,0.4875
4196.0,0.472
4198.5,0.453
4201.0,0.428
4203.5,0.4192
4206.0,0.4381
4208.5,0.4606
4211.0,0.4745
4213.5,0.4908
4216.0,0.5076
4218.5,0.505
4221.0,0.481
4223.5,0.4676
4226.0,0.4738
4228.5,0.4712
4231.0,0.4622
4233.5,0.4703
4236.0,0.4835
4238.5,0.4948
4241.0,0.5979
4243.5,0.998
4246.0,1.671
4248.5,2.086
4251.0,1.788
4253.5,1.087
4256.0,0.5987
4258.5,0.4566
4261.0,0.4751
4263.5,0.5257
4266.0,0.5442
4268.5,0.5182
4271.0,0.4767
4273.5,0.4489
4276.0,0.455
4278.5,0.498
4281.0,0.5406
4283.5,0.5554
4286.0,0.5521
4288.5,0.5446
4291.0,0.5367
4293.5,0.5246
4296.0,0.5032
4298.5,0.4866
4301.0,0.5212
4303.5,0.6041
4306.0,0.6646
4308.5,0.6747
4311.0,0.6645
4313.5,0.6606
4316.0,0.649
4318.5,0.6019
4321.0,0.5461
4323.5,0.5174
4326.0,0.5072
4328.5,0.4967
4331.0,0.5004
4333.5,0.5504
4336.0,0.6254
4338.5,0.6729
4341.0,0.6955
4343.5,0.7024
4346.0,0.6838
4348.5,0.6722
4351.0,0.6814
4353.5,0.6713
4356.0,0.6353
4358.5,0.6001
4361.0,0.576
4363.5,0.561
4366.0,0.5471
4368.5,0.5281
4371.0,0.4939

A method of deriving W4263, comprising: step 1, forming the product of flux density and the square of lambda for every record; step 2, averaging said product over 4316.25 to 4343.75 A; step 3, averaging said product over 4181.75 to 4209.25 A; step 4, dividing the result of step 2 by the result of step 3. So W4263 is 1.3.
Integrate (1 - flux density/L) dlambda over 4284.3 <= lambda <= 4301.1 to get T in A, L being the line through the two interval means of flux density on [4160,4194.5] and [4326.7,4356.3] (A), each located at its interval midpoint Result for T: 1.8 A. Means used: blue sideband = 0.484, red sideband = 0.63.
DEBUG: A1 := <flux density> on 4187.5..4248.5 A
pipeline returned 0.581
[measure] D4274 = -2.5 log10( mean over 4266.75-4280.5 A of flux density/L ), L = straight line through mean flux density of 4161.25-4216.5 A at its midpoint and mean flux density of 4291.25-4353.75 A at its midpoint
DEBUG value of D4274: 0.15 mag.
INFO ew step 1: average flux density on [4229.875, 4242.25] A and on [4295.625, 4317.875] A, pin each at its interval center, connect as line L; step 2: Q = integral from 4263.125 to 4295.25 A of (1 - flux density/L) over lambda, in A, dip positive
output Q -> 2.81 A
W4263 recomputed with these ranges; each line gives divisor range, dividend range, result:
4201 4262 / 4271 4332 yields 0.81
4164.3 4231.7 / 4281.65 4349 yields 1.31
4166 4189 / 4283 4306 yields 1.18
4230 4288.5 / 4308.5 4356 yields 0.88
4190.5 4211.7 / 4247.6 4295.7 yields 1.54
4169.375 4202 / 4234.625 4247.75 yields 1.92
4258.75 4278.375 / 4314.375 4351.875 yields 1.28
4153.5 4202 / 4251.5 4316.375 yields 1.28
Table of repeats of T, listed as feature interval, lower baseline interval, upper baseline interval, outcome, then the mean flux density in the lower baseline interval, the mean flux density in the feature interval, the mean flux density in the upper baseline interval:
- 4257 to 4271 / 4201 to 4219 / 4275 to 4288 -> 0.2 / 0.466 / 0.503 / 0.523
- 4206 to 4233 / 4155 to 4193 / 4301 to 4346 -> 2.2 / 0.482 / 0.477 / 0.608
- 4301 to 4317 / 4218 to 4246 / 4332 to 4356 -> -0.1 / 0.588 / 0.643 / 0.659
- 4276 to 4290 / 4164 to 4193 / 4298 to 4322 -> 1.3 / 0.487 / 0.531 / 0.612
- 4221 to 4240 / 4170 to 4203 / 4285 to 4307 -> 1.0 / 0.475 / 0.477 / 0.547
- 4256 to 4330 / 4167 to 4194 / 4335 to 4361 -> 7.3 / 0.487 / 0.544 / 0.66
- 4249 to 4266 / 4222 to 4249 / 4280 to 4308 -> -4.3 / 0.75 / 0.857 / 0.552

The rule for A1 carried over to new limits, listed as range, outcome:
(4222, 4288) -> 0.697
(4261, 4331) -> 0.547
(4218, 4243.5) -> 0.515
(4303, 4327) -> 0.61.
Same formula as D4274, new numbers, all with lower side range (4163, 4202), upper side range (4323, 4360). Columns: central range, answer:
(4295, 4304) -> 0.11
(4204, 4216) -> 0.08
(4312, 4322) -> -0.04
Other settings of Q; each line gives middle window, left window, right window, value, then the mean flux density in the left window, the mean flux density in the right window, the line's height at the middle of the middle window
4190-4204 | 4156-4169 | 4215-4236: 0.5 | 0.476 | 0.48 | 0.478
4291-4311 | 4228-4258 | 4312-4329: 2.6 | 0.934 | 0.573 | 0.664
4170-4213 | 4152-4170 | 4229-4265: 9.7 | 0.478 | 0.86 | 0.614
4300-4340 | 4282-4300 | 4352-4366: -2.3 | 0.529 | 0.605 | 0.561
